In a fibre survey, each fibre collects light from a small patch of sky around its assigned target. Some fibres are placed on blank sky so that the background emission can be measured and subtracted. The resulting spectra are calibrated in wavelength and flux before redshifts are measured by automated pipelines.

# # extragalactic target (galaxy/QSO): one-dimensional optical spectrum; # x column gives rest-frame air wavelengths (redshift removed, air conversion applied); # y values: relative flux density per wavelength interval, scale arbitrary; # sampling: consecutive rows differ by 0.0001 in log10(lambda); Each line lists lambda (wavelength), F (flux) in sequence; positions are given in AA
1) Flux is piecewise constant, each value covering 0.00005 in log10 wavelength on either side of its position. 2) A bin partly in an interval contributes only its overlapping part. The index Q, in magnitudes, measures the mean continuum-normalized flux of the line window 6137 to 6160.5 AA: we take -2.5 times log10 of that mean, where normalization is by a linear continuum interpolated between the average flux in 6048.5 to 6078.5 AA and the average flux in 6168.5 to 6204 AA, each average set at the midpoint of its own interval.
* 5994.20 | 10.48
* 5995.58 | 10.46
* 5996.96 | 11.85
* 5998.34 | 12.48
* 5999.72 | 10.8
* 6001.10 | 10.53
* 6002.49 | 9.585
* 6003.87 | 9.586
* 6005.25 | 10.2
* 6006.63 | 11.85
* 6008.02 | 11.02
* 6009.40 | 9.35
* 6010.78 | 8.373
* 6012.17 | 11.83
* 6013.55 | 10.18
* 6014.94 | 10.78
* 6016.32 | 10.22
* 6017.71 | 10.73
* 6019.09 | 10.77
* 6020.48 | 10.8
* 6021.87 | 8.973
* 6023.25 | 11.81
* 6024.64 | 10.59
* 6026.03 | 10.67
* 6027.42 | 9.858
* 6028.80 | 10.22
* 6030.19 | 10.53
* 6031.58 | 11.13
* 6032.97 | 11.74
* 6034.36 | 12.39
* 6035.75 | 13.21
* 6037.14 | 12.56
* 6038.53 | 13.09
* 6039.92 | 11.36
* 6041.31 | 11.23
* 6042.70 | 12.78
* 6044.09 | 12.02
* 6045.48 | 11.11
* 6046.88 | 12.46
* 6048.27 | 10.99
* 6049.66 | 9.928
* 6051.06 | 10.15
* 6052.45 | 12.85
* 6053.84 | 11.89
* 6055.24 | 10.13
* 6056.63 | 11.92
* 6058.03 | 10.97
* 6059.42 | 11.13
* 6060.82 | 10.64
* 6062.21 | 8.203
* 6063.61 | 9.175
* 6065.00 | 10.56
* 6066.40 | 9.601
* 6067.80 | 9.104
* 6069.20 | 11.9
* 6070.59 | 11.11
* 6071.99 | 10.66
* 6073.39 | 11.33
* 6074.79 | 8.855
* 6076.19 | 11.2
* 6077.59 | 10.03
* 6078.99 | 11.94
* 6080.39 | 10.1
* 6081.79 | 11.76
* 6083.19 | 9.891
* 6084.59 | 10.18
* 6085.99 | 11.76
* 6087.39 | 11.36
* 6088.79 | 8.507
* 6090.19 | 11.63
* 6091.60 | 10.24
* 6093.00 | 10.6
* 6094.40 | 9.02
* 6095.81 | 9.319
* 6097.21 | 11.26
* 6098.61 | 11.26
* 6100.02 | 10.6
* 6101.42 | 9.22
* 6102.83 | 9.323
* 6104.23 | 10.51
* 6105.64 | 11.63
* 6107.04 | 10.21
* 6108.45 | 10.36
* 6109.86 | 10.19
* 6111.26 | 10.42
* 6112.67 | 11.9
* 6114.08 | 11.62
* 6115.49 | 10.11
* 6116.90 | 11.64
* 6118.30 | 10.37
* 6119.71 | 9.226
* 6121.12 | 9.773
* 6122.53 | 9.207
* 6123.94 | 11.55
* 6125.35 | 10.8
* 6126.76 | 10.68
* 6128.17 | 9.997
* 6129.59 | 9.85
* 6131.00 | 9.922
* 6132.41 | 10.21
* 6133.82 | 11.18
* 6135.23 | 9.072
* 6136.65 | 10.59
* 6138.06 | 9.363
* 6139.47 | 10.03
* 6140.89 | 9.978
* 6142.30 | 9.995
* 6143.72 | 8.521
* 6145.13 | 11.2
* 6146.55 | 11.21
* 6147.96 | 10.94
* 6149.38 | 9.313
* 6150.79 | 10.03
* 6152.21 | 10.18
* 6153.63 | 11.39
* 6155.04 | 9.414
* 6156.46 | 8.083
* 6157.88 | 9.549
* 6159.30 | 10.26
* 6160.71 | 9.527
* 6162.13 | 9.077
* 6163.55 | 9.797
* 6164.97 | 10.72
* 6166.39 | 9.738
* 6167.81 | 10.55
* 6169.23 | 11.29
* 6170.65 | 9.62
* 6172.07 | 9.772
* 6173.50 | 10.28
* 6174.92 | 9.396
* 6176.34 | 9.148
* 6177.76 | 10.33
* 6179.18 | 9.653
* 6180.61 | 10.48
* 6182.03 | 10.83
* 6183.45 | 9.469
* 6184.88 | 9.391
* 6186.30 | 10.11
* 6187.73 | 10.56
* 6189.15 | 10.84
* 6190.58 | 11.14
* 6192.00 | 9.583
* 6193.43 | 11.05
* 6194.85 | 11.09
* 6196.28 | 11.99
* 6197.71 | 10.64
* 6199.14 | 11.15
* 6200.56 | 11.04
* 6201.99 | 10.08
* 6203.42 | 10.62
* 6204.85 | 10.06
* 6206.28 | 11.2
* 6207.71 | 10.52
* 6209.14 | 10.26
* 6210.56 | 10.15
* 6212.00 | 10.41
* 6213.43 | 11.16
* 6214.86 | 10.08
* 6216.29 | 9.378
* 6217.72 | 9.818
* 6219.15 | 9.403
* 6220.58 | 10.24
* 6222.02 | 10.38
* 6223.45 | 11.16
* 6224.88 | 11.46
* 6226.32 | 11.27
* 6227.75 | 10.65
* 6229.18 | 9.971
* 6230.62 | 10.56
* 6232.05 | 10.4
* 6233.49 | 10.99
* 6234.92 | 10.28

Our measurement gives 0.049 mag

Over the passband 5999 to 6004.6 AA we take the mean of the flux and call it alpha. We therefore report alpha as 10.1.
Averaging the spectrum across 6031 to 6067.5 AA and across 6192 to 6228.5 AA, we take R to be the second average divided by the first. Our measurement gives 0.94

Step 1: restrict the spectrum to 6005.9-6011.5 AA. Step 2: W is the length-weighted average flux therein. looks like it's 10.2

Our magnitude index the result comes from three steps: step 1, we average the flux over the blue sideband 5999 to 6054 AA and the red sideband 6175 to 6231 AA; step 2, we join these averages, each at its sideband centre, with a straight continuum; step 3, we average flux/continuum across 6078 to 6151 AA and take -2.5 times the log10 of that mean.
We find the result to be 0.03 mag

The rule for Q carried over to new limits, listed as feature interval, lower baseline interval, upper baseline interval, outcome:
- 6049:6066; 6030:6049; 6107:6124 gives 0.096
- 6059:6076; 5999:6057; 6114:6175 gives 0.051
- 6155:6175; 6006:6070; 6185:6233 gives 0.087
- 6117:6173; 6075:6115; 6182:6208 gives 0.053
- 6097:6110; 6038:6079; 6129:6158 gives 0.000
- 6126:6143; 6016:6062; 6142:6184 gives 0.022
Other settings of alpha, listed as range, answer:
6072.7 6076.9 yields 10.5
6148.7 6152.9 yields 9.85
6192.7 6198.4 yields 11.2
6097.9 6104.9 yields 10.2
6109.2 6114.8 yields 11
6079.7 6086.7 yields 10.7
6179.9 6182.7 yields 10.7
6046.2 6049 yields 11.7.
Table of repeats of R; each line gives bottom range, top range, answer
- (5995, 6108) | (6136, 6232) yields 0.95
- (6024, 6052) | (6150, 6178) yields 0.87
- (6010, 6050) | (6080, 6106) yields 0.94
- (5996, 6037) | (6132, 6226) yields 0.95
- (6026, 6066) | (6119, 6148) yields 0.91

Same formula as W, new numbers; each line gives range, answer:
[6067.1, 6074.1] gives 10.8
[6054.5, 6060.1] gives 11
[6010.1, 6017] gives 10.3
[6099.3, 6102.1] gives 9.92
